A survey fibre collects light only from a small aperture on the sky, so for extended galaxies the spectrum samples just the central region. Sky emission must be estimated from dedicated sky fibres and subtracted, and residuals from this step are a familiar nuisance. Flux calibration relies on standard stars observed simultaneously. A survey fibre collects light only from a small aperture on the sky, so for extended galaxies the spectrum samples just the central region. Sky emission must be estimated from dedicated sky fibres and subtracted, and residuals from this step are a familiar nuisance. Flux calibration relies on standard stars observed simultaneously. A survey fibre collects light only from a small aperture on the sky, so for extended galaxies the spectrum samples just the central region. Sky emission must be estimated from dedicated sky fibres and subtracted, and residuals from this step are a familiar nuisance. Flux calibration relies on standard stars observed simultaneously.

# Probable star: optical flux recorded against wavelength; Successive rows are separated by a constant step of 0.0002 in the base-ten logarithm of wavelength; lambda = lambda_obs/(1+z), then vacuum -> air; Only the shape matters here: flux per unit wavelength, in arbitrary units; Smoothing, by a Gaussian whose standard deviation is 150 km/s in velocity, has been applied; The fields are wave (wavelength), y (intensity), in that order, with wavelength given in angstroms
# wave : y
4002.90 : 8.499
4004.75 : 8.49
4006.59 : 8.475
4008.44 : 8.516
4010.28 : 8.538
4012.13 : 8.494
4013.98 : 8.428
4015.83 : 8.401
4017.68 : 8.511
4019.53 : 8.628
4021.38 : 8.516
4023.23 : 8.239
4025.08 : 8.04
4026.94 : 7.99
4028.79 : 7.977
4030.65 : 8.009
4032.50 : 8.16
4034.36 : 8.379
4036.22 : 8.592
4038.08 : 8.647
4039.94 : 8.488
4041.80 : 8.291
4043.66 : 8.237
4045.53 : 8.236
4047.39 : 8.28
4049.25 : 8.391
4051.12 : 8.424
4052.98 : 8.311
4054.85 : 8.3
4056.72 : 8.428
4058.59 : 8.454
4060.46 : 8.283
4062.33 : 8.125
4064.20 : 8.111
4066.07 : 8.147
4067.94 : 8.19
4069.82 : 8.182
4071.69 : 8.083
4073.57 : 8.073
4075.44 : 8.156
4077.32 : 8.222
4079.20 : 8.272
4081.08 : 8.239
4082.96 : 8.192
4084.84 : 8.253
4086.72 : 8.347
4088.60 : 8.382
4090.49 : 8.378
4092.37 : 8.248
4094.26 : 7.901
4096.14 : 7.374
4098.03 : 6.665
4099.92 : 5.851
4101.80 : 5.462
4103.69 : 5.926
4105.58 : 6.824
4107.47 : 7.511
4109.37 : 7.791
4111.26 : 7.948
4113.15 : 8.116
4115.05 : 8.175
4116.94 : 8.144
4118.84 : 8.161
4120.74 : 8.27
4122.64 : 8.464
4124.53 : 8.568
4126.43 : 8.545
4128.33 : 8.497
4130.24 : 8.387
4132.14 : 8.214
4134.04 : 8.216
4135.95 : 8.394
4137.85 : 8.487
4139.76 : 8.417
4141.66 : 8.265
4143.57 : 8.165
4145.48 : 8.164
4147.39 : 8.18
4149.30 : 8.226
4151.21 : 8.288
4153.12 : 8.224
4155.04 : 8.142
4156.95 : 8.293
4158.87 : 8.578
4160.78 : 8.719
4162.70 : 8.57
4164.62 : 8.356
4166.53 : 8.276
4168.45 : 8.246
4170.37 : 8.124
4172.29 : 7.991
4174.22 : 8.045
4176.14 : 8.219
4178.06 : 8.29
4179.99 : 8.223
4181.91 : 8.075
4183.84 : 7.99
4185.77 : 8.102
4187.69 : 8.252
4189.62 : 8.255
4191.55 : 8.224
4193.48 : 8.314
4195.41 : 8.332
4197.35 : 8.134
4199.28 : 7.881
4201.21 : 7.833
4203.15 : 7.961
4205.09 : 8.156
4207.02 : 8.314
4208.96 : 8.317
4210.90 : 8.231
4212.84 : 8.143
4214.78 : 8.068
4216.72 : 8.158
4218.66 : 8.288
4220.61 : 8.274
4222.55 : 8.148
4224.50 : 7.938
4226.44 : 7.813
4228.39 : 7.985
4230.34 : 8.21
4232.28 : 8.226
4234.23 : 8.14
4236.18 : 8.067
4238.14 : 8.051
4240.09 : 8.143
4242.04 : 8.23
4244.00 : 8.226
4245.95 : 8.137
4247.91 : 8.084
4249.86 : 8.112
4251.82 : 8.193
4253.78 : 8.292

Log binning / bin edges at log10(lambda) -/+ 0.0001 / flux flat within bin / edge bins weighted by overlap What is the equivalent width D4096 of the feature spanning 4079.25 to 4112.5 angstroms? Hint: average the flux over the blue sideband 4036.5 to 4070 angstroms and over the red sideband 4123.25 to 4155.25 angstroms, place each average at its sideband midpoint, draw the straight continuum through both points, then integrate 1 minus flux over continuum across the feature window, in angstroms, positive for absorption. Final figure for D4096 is 3.22 angstroms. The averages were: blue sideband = 8.31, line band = 7.51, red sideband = 8.32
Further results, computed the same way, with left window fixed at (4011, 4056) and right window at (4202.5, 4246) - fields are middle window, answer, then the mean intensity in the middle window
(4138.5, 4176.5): -0.3 angstroms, 8.28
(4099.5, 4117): 2.3 angstroms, 7.17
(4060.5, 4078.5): 0.3 angstroms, 8.15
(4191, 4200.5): 0.0 angstroms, 8.17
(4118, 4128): -0.2 angstroms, 8.41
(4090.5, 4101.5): 1.4 angstroms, 7.21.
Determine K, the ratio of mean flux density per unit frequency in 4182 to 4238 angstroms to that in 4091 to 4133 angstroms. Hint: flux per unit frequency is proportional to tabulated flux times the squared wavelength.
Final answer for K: 1.11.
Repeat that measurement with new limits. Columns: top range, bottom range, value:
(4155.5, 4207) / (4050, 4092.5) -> 1.05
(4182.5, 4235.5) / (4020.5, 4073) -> 1.06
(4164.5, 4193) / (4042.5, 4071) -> 1.05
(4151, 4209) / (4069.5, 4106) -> 1.12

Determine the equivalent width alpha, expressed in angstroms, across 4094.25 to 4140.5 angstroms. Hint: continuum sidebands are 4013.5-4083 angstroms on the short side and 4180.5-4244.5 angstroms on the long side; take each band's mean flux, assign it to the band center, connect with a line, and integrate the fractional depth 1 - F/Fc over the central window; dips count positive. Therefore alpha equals 2.5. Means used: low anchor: 8.28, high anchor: 8.14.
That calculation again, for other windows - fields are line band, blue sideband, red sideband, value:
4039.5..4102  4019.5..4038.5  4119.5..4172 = 1.8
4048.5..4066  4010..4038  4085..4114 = -0.8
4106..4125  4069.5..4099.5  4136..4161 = 0.2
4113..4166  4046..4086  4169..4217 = -0.9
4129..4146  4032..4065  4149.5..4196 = -0.1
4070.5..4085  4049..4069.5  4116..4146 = 0.2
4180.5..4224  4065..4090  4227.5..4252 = 0.0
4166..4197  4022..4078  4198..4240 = -0.2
